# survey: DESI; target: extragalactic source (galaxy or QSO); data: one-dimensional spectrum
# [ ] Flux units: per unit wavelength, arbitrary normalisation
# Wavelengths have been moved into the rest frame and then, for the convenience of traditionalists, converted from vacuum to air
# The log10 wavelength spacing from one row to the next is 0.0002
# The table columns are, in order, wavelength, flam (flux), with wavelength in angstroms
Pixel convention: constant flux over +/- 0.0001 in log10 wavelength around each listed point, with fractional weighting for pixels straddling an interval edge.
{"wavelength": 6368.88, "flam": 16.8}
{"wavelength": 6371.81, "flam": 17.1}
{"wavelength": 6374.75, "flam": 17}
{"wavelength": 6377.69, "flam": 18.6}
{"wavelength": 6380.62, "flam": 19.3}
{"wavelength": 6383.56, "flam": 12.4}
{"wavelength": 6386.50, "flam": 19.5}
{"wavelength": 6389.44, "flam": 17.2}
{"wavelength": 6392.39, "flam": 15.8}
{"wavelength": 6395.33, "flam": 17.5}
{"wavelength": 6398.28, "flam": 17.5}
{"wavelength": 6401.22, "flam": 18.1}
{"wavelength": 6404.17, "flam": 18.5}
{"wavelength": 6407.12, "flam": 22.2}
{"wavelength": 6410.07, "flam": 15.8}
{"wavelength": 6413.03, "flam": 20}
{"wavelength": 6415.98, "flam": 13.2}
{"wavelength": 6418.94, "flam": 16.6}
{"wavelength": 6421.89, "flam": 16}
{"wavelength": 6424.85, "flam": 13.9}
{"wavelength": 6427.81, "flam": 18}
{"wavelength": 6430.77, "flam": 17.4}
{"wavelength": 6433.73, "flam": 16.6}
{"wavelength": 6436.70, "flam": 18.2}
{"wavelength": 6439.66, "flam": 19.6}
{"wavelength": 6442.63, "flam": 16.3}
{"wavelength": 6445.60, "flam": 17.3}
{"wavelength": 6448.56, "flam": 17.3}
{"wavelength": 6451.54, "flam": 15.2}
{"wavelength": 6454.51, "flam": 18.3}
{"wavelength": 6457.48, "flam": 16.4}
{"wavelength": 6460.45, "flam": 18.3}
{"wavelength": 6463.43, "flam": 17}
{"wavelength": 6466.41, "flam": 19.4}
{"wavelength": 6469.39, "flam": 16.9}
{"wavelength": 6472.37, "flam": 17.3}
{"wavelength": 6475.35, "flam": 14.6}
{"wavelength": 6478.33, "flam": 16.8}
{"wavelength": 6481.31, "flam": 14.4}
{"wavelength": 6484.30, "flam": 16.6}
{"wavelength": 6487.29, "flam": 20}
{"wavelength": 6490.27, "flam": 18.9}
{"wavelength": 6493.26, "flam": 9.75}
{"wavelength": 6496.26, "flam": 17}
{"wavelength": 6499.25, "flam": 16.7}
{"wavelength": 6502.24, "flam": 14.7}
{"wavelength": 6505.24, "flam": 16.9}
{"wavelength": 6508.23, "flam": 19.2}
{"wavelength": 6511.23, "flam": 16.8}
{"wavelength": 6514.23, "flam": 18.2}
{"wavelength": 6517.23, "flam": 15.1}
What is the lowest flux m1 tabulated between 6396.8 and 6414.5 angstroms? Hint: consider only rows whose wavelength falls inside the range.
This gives 15.8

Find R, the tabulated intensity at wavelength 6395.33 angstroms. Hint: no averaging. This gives 17.5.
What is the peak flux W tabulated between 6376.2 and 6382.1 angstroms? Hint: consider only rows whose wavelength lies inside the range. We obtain 19.3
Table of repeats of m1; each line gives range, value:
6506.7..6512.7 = 16.8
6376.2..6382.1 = 18.6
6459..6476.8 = 14.6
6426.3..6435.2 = 16.6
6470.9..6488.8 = 14.4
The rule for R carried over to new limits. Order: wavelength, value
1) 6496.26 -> 17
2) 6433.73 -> 16.6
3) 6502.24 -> 14.7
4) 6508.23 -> 19.2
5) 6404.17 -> 18.5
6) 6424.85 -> 13.9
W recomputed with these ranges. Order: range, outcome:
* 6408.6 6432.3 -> 20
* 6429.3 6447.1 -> 19.6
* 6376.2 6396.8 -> 19.5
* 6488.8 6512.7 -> 19.2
